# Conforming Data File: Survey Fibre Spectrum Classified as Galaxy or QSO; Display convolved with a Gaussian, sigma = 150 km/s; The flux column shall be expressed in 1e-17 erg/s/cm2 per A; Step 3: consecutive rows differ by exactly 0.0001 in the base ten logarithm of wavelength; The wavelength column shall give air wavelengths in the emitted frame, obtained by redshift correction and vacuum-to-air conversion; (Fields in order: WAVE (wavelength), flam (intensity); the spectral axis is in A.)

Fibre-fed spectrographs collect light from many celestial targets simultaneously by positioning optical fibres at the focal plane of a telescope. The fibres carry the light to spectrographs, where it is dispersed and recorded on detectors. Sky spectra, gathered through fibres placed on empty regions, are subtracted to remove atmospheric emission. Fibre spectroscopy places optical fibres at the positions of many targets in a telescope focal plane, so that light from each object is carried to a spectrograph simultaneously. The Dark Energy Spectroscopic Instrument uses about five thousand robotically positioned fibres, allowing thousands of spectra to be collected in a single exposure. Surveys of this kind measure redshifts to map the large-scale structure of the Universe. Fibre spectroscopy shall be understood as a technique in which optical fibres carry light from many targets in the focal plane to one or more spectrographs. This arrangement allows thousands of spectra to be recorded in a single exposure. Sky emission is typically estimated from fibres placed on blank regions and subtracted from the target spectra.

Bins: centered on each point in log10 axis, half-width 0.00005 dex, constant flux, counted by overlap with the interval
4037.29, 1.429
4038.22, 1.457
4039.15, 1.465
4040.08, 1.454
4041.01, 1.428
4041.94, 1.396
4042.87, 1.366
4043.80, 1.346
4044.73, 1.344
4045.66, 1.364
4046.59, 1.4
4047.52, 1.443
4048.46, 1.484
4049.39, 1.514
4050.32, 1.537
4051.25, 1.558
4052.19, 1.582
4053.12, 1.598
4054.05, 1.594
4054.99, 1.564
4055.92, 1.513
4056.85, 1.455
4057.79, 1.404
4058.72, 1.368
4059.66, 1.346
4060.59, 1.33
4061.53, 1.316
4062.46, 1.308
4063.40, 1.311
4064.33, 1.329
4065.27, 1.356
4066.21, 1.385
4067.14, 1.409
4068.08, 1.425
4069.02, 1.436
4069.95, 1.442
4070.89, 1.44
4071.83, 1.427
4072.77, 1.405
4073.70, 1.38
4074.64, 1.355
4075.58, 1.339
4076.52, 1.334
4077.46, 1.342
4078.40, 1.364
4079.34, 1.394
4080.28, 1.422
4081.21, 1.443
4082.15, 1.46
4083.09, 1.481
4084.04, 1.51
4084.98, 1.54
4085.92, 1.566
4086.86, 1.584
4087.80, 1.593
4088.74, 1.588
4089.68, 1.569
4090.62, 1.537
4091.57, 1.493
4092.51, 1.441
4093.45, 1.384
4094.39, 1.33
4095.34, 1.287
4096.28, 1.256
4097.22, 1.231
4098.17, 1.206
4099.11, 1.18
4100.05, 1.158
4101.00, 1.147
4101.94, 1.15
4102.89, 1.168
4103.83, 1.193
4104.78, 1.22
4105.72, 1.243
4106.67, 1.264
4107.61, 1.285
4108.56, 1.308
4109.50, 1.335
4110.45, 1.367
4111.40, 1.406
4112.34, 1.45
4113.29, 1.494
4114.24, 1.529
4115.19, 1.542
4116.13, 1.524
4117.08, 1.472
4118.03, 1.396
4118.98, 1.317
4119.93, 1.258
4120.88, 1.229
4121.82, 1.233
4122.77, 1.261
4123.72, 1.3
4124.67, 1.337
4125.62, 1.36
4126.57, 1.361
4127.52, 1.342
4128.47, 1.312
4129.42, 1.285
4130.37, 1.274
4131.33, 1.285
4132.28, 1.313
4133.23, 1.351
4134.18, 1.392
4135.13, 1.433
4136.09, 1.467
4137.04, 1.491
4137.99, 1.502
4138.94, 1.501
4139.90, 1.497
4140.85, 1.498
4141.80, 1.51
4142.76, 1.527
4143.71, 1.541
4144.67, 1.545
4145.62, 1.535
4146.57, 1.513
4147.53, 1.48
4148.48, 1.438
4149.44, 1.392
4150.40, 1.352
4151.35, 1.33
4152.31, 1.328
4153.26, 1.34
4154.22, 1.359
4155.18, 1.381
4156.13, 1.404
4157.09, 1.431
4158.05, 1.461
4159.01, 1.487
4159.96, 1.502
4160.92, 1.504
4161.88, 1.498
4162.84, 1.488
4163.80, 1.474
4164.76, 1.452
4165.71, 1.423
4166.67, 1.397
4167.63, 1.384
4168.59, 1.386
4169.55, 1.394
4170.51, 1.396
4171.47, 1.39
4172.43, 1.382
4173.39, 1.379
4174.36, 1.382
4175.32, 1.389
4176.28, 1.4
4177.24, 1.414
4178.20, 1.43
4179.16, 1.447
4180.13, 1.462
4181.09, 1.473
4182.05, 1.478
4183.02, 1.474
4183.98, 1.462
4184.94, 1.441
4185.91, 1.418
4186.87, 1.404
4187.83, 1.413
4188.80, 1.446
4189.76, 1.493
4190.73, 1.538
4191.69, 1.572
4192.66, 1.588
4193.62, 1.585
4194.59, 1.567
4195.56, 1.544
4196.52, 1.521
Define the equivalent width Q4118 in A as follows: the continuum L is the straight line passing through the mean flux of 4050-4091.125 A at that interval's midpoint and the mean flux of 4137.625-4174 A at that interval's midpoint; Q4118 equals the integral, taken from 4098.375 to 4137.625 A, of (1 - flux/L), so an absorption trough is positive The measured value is 3.2 A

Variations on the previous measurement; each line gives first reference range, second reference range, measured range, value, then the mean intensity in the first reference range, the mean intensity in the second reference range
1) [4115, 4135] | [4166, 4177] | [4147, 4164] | -0.6 A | 1.34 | 1.39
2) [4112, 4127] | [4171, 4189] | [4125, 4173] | -0.7 A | 1.38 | 1.42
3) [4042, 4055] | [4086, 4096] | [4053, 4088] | 1.2 A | 1.47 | 1.48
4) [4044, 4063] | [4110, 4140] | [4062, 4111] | 1.8 A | 1.45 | 1.38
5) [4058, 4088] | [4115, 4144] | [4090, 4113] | 1.7 A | 1.41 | 1.39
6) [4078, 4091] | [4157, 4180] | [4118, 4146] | 1.4 A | 1.5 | 1.43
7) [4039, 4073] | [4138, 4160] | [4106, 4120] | 0.4 A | 1.43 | 1.45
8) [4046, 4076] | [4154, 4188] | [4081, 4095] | -0.7 A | 1.43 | 1.43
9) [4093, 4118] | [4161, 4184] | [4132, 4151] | -1.2 A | 1.31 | 1.43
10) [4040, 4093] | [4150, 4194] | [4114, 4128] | 0.7 A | 1.44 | 1.44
